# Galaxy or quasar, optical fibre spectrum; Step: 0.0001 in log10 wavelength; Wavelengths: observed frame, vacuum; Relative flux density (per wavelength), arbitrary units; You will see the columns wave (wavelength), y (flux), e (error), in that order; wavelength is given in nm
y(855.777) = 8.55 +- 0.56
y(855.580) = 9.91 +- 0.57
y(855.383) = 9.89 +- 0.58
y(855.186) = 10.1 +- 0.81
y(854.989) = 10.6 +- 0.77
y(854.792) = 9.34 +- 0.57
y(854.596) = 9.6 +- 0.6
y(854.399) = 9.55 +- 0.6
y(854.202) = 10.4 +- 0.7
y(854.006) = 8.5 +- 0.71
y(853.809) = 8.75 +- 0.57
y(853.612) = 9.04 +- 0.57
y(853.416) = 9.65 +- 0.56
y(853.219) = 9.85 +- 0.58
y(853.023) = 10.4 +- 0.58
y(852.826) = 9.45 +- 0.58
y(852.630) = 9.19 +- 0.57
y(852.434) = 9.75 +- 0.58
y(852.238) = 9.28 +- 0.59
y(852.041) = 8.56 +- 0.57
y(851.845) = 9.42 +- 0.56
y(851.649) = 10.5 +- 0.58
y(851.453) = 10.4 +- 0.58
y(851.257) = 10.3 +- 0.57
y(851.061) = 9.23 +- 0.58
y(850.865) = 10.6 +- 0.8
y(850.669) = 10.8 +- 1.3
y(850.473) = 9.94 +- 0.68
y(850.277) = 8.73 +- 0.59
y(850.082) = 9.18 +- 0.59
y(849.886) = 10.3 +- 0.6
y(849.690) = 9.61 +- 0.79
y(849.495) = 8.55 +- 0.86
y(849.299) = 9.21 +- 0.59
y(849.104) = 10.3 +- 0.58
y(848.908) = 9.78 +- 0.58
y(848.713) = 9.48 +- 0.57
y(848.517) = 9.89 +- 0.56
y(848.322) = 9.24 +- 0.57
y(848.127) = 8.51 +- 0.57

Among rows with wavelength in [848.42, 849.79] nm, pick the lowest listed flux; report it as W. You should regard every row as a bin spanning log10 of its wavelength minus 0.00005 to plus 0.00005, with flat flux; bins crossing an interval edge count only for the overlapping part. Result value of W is 8.55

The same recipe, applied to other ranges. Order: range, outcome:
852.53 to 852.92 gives 9.19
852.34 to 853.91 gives 8.75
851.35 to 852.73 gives 8.56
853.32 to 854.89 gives 8.5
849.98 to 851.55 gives 8.73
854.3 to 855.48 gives 9.34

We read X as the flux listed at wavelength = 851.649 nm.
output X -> 10.5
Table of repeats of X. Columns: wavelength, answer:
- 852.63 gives 9.19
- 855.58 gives 9.91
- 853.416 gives 9.65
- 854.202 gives 10.4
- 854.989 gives 10.6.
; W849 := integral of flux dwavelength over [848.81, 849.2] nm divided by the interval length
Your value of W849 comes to 10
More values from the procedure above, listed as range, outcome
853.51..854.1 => 8.77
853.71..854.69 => 9.35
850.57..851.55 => 10.3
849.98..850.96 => 9.85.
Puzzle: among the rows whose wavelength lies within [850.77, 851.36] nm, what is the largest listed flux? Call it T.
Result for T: 10.6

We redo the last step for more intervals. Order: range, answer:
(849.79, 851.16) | 10.8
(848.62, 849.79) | 10.3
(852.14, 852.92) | 9.75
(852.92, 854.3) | 10.4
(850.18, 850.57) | 9.94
